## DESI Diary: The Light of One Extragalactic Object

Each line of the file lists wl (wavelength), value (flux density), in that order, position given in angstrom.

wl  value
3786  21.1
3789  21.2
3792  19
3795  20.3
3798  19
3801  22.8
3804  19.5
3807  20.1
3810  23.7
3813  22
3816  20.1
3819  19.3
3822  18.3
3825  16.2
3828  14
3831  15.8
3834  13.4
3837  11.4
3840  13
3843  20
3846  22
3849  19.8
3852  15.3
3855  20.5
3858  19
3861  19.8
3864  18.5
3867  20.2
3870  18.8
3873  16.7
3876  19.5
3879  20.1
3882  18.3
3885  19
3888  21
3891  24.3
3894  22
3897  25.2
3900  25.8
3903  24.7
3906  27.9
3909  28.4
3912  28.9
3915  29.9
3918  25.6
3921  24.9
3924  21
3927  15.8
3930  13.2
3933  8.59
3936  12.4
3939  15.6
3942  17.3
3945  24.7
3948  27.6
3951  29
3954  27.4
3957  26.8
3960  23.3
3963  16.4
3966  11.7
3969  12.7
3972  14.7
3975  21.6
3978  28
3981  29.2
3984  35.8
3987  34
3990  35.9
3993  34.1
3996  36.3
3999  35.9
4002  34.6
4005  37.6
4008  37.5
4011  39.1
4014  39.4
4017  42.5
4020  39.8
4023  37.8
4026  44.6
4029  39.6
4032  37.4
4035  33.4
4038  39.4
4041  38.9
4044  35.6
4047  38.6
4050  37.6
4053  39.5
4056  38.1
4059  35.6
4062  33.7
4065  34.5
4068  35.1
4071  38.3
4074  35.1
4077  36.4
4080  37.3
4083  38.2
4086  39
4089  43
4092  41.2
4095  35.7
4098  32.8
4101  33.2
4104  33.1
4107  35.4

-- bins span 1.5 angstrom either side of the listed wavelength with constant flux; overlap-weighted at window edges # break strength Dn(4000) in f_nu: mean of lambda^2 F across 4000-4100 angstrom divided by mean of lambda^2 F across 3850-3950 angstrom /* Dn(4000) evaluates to 1.94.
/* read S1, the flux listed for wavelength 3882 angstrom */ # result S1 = 18.3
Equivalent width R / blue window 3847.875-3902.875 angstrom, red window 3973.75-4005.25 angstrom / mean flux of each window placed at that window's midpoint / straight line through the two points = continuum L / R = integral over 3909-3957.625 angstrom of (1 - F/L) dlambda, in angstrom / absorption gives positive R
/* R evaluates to 8.6 angstrom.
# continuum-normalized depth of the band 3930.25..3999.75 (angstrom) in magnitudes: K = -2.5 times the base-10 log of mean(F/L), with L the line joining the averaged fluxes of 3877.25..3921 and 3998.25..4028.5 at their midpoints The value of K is 0.35 mag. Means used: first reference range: 24.4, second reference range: 39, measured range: 24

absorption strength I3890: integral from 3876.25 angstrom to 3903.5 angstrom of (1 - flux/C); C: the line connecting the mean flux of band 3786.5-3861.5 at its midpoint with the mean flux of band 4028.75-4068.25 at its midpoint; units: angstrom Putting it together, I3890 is 2.3 angstrom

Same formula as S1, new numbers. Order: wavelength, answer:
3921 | 24.9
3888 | 21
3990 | 35.9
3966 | 11.7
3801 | 22.8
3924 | 21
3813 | 22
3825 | 16.2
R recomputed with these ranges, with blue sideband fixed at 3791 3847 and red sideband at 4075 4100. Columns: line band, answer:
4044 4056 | -1.0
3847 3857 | 1.0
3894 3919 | -2.1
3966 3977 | 4.9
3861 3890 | 4.1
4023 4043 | -2.9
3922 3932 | 3.6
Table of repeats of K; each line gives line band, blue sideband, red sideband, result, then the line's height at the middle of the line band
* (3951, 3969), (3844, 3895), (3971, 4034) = 0.38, 30.2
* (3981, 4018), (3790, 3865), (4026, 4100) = -0.13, 32.3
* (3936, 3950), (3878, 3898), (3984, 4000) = 0.36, 28.7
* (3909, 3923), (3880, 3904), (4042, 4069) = -0.11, 24.5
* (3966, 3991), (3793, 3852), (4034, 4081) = 0.21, 30.6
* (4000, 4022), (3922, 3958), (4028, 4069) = -0.23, 31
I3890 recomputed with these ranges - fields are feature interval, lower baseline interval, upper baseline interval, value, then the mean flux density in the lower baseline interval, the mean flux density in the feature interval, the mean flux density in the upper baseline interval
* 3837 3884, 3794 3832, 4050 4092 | 8.57 angstrom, 19.3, 18.5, 37.4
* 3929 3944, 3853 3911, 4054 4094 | 7.07 angstrom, 21.6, 13.8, 37.4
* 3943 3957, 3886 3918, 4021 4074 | 1.33 angstrom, 25.7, 26.8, 37.5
